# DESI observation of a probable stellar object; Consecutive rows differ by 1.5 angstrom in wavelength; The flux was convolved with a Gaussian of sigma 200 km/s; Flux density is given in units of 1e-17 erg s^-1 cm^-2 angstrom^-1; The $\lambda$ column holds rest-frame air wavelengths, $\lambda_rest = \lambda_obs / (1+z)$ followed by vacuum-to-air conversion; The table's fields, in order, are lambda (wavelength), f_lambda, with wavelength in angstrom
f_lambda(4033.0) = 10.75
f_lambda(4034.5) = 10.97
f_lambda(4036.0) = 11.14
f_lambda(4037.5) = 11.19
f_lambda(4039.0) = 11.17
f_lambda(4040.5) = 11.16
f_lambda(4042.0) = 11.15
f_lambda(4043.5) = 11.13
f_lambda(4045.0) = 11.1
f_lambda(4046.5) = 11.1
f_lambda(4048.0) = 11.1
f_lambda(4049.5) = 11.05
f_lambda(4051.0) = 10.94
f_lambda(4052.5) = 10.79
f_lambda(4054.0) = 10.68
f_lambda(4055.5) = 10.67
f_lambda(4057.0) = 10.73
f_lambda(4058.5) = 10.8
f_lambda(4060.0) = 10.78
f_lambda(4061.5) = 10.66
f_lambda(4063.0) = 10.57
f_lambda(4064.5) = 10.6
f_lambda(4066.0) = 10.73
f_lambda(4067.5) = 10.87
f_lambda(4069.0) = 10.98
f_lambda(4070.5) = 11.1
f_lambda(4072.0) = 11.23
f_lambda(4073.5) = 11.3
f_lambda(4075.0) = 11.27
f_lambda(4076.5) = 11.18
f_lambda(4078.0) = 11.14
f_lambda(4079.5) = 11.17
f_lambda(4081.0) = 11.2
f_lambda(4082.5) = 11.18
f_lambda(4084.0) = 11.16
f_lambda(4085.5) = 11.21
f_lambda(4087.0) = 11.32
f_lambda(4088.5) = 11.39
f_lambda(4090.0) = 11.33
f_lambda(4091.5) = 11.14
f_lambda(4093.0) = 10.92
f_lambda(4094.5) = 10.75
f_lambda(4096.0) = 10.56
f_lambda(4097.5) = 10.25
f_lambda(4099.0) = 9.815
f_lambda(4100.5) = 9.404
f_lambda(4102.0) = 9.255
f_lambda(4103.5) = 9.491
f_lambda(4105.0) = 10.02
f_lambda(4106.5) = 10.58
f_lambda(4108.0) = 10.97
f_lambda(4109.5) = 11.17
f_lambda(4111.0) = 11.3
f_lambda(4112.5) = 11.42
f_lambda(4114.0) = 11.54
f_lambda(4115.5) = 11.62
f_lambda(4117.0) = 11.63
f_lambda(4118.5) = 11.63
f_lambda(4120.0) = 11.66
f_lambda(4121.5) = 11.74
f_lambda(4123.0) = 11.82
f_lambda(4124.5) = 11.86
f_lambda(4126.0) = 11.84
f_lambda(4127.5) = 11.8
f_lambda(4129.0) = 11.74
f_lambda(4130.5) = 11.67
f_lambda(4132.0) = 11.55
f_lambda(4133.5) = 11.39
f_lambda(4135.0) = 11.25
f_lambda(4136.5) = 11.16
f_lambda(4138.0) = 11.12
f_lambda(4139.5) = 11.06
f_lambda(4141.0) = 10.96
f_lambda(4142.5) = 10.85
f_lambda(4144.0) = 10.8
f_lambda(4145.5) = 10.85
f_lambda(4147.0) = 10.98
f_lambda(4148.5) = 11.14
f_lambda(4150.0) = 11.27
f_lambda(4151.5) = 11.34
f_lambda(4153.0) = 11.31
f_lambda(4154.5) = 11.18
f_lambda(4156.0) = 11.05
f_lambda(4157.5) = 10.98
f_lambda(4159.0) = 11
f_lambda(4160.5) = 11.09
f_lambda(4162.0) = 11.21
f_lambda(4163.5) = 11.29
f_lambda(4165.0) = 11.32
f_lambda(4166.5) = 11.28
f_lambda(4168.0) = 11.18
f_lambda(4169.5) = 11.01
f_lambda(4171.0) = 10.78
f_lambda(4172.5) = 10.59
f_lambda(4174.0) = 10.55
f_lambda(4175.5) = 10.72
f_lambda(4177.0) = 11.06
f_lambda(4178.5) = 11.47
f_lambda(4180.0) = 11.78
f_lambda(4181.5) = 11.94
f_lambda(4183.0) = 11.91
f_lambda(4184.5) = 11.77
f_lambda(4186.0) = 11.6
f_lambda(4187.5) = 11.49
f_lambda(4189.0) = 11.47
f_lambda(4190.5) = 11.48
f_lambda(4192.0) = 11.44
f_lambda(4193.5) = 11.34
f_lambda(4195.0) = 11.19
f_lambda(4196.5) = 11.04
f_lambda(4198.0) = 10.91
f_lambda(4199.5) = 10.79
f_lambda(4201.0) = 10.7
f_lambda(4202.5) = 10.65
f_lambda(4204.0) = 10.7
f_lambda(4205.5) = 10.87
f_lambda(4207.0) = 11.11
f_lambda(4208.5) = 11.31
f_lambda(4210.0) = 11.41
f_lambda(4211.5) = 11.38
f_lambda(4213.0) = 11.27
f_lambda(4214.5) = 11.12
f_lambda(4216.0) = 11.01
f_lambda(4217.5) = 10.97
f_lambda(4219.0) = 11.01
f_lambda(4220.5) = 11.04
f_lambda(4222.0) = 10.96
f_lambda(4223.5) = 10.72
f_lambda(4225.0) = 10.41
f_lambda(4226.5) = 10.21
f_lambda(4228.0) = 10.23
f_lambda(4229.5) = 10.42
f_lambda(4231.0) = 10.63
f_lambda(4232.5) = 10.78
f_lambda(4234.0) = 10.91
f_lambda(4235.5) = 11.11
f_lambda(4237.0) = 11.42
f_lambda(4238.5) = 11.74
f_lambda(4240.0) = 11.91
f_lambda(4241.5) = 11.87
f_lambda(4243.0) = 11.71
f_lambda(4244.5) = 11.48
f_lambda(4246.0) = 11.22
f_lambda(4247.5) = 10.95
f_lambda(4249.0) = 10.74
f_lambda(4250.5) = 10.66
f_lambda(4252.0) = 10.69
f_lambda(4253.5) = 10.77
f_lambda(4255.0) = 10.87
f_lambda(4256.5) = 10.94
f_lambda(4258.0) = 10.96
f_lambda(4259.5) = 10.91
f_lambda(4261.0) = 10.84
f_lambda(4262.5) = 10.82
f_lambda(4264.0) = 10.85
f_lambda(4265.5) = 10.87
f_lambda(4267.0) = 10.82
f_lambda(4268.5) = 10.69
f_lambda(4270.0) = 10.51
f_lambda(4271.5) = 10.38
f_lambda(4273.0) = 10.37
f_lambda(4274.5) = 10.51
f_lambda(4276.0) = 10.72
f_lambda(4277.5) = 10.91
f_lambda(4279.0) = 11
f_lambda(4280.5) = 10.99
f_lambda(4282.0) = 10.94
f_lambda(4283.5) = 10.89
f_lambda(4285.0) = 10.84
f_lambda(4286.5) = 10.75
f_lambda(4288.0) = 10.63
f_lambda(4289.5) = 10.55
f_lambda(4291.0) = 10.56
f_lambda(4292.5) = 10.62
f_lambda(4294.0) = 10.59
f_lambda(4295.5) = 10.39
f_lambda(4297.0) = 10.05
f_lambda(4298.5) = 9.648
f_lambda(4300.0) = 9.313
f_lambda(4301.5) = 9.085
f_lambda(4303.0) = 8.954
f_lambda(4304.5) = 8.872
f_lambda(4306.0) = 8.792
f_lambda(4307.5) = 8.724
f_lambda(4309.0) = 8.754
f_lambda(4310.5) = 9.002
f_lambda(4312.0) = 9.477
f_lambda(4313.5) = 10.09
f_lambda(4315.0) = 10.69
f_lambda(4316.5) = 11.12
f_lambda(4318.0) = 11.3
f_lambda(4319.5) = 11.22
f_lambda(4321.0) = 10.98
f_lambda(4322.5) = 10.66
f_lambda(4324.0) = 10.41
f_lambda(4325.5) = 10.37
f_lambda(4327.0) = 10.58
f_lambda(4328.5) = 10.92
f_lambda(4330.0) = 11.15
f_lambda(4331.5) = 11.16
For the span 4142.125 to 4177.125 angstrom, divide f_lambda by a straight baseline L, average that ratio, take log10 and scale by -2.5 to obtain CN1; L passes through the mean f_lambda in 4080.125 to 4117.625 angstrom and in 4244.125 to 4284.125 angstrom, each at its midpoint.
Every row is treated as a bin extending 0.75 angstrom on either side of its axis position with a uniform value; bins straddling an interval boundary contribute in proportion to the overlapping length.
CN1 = -0.021 mag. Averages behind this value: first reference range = 10.8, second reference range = 10.8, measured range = 11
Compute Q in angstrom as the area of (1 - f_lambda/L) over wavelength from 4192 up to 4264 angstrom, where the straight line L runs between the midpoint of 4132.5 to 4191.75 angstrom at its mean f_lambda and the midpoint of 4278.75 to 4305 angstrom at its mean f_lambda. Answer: -1.9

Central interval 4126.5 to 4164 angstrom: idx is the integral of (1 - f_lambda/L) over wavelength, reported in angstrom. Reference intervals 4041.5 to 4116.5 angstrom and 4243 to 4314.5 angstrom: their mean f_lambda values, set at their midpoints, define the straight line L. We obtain -1.7 angstrom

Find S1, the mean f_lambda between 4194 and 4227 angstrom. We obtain 11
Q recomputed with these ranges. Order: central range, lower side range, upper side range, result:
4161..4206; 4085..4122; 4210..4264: -0.98 angstrom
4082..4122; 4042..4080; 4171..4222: 0.43 angstrom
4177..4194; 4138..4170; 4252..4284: -0.88 angstrom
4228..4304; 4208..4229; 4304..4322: -2.12 angstrom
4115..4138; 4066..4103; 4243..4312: -1.79 angstrom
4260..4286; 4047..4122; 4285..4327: -1.42 angstrom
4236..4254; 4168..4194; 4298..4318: -1.51 angstrom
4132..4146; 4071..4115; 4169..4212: -0.08 angstrom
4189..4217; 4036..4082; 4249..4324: -1.28 angstrom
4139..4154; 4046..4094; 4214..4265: -0.09 angstrom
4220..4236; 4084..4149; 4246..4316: -0.11 angstrom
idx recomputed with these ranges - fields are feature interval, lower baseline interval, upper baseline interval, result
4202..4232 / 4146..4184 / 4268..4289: 0.27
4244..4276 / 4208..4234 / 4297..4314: -2.23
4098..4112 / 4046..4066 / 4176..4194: 1.06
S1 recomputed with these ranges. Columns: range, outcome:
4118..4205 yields 11.3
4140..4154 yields 11.1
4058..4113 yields 10.8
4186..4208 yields 11.1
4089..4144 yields 11.1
